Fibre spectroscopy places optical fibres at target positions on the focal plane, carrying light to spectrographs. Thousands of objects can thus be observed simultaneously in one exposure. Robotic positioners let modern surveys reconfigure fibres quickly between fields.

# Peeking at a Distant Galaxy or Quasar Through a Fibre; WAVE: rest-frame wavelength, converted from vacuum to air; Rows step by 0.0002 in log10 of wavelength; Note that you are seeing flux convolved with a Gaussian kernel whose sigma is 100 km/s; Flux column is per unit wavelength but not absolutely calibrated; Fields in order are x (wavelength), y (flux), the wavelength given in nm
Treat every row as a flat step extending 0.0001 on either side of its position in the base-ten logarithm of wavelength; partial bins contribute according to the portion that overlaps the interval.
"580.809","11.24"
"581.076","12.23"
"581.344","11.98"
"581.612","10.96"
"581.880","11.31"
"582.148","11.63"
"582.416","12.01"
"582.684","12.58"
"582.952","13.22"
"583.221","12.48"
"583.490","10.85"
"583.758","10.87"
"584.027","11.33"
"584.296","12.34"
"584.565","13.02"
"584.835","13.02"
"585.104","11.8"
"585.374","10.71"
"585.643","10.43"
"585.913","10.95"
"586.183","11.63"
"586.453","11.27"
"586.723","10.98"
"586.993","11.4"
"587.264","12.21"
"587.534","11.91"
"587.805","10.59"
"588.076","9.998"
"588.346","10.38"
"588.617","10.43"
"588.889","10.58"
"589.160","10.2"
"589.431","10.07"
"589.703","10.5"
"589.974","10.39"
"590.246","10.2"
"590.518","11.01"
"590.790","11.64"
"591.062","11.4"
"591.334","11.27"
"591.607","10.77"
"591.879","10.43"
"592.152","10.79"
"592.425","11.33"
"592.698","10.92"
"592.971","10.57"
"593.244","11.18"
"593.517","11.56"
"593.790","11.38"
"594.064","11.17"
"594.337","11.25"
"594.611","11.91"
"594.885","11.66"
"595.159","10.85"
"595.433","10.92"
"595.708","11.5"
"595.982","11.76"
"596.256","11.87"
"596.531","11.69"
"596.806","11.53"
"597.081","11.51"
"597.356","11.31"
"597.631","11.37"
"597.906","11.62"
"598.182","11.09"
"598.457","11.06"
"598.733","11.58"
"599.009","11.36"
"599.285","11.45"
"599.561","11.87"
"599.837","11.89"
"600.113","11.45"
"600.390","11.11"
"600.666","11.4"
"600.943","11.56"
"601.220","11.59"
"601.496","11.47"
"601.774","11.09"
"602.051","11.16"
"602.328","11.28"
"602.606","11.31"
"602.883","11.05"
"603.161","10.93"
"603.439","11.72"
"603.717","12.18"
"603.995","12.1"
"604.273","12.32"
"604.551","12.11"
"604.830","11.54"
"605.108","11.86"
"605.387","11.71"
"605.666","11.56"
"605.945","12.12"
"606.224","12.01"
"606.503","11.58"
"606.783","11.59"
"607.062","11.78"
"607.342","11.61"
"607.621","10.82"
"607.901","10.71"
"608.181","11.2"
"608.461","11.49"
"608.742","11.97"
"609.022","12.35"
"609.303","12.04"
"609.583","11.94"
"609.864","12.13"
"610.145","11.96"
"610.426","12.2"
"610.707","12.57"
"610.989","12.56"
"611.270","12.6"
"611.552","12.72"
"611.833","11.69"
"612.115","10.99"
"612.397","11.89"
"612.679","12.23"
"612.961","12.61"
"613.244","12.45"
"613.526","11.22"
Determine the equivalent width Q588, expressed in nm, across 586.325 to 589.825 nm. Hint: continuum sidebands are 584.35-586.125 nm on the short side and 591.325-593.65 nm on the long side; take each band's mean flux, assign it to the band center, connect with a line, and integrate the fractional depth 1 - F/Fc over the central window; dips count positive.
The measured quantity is 0.18 nm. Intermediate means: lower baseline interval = 11.7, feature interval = 10.8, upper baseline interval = 11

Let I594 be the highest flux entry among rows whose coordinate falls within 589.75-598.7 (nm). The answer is 11.91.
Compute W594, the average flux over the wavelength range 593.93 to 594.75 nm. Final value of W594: 11.4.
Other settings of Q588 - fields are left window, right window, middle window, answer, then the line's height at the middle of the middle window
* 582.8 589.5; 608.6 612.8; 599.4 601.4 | 0.04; 11.8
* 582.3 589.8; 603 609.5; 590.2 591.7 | 0.04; 11.4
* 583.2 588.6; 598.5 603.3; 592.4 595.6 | 0.04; 11.4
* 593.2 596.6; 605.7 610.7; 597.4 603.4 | 0.10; 11.6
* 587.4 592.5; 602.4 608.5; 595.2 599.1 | -0.10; 11.1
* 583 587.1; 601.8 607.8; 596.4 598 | 0.01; 11.6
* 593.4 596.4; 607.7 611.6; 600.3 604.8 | 0.08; 11.7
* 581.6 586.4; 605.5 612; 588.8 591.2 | 0.23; 11.8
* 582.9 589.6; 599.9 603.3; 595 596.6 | -0.02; 11.3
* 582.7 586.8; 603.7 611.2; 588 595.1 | 0.51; 11.7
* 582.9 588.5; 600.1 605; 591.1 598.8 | 0.15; 11.5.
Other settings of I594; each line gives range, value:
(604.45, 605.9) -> 12.11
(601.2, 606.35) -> 12.32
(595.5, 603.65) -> 11.89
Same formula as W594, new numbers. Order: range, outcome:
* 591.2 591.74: 11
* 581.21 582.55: 11.6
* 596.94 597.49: 11.4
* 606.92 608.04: 11.2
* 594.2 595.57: 11.3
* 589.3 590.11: 10.3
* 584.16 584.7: 12.7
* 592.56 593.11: 10.7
